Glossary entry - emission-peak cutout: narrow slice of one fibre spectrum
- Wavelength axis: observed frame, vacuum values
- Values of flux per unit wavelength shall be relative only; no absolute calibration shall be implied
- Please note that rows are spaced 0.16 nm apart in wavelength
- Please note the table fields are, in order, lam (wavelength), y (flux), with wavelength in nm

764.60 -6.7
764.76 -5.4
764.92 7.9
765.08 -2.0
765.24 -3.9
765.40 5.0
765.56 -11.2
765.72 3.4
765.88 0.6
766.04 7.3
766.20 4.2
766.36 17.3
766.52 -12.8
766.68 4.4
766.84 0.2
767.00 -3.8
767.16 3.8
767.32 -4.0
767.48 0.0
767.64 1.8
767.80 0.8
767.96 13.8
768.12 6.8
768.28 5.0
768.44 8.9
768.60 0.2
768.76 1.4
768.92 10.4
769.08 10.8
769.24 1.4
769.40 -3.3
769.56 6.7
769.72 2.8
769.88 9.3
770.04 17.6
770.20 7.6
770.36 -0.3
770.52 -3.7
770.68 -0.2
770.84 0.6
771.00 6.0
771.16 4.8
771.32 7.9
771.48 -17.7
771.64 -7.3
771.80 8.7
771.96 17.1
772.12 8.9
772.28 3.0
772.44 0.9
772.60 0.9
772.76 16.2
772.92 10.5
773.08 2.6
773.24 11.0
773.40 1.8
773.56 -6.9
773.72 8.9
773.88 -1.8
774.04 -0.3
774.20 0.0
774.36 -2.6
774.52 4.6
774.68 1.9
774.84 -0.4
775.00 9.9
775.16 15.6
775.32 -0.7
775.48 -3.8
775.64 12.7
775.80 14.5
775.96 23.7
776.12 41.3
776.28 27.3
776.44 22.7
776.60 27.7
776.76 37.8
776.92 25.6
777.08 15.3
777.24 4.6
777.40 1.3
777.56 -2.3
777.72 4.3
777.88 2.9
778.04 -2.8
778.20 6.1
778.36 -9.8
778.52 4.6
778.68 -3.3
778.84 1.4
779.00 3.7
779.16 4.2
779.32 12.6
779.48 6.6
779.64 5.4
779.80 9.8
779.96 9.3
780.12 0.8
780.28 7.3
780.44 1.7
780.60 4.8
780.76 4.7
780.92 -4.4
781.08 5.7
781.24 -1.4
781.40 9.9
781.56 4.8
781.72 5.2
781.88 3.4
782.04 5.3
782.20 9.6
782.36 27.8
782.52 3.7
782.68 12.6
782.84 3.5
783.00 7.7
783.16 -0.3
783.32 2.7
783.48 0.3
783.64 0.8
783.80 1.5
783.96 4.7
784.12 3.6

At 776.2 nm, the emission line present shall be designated [O II]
